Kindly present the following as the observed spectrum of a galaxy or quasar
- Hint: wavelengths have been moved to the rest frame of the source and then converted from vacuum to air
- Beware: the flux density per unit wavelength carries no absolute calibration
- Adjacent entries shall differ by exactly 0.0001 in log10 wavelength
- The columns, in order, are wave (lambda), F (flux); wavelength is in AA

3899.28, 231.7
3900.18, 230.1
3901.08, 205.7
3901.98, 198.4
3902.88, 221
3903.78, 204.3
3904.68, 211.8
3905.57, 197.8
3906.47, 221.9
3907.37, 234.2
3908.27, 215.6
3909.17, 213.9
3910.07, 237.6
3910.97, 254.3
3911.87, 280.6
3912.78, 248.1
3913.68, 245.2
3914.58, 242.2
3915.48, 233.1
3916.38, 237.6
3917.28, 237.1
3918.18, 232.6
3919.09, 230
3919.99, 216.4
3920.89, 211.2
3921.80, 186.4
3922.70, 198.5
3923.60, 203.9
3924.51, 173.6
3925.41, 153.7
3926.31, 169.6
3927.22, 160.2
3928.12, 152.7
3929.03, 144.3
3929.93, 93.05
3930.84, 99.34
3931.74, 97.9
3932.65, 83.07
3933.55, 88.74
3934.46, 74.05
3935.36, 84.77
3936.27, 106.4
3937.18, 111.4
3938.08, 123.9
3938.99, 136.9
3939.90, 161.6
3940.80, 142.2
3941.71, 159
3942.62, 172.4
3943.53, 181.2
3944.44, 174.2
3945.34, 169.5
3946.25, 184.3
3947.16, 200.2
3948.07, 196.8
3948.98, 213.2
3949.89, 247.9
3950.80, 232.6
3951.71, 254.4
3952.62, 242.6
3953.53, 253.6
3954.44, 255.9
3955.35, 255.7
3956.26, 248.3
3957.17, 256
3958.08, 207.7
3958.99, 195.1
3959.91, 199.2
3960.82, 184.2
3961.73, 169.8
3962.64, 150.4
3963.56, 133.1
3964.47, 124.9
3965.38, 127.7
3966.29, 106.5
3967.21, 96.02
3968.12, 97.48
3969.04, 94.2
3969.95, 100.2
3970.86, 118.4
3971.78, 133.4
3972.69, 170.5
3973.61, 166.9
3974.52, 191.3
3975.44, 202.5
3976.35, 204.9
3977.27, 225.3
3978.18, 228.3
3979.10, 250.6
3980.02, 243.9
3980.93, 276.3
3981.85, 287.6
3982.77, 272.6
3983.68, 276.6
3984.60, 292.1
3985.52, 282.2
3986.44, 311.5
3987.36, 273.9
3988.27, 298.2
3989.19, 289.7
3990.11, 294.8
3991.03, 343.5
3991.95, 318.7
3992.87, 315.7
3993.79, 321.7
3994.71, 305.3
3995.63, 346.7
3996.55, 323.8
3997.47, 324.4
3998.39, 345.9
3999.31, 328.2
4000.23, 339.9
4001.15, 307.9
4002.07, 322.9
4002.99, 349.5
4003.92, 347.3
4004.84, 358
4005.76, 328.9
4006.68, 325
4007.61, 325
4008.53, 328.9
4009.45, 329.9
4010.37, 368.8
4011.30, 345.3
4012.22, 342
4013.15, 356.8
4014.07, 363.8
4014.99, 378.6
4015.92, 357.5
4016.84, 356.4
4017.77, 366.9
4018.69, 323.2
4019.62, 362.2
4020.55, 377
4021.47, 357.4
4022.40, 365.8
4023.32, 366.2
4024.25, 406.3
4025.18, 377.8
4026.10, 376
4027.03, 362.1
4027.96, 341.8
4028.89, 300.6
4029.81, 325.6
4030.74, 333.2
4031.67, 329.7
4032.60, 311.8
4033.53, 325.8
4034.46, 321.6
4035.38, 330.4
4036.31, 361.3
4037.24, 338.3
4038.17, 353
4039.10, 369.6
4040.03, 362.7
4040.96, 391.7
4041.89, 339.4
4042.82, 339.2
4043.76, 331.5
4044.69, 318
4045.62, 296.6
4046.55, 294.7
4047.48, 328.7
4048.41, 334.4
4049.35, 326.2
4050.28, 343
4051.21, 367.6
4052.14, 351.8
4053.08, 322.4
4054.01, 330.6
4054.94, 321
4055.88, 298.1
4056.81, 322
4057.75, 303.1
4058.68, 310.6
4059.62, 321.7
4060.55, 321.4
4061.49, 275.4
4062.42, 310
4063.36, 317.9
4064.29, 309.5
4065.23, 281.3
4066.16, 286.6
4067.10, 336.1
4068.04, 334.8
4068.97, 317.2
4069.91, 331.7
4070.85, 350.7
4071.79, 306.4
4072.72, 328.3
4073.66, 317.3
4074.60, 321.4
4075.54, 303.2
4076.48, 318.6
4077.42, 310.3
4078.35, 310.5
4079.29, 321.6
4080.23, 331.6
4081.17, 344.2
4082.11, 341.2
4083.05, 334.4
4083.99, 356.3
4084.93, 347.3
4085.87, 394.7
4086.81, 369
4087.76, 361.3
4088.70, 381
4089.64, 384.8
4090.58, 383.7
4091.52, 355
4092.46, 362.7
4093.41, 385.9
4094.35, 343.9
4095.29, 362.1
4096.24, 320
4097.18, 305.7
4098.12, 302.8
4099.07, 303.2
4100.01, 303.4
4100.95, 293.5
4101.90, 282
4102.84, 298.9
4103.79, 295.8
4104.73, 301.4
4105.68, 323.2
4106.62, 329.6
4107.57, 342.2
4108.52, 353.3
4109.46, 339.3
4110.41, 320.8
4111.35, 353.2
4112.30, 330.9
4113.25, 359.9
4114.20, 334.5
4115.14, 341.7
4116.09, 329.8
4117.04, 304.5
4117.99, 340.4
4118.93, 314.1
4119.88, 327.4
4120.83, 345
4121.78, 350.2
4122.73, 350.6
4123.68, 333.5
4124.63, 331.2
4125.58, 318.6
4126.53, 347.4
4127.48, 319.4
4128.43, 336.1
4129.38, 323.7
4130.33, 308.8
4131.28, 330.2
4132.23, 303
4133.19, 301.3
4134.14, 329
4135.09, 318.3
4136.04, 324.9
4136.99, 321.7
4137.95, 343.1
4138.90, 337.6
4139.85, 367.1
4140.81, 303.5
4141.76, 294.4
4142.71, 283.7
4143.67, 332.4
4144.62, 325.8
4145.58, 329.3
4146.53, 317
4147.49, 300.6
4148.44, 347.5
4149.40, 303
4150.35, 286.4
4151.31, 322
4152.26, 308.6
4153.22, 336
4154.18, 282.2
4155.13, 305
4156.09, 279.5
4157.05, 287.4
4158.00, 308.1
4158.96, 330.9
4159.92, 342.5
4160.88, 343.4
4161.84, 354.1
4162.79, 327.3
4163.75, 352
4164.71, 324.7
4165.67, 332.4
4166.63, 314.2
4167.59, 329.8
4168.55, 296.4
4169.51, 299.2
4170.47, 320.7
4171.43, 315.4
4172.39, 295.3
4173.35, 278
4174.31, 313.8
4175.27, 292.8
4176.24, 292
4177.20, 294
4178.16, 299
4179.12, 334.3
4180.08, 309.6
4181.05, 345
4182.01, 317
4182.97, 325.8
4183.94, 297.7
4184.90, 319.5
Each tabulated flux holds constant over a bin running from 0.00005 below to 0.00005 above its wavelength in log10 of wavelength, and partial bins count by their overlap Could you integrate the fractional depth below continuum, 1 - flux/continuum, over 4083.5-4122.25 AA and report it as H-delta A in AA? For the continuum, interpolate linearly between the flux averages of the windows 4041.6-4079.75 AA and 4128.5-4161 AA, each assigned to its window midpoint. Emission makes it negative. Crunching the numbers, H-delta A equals -2.32 AA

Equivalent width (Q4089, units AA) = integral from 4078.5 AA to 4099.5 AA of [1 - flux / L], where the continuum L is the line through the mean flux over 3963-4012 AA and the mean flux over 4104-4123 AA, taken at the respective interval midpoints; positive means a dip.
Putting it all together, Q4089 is -1.9 AA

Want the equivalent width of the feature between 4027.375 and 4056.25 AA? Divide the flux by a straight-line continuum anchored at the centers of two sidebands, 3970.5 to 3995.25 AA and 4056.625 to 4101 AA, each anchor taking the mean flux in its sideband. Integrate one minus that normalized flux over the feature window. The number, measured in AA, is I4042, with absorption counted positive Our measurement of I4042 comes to -3.1 AA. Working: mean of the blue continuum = 256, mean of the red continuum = 330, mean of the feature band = 334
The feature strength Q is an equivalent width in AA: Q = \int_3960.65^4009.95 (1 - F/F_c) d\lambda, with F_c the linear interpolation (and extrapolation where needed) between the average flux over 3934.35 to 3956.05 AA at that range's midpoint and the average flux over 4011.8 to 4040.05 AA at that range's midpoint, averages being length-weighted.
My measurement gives 3.6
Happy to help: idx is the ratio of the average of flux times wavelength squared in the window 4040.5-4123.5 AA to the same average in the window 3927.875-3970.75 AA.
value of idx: 2.19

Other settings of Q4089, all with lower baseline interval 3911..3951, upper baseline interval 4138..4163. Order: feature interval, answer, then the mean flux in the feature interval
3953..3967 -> 0.3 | 190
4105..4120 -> -2.1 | 334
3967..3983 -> 1.4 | 187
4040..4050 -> -3.3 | 332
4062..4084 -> -4.4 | 321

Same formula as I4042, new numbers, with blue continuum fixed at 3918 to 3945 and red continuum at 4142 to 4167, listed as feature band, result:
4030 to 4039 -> -4.25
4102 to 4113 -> -1.66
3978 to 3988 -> -4.51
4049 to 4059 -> -3.51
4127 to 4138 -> -0.70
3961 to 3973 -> 3.46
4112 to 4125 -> -1.98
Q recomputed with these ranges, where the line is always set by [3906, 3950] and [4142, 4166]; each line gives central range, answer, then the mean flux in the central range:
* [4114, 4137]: -2.06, 328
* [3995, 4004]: -4.39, 332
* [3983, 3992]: -3.34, 297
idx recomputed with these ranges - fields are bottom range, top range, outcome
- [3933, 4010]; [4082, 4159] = 1.54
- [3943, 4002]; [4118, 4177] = 1.50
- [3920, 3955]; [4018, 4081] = 2.10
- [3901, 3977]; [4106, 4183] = 1.97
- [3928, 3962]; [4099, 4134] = 2.05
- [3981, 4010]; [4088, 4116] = 1.11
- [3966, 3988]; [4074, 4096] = 1.78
